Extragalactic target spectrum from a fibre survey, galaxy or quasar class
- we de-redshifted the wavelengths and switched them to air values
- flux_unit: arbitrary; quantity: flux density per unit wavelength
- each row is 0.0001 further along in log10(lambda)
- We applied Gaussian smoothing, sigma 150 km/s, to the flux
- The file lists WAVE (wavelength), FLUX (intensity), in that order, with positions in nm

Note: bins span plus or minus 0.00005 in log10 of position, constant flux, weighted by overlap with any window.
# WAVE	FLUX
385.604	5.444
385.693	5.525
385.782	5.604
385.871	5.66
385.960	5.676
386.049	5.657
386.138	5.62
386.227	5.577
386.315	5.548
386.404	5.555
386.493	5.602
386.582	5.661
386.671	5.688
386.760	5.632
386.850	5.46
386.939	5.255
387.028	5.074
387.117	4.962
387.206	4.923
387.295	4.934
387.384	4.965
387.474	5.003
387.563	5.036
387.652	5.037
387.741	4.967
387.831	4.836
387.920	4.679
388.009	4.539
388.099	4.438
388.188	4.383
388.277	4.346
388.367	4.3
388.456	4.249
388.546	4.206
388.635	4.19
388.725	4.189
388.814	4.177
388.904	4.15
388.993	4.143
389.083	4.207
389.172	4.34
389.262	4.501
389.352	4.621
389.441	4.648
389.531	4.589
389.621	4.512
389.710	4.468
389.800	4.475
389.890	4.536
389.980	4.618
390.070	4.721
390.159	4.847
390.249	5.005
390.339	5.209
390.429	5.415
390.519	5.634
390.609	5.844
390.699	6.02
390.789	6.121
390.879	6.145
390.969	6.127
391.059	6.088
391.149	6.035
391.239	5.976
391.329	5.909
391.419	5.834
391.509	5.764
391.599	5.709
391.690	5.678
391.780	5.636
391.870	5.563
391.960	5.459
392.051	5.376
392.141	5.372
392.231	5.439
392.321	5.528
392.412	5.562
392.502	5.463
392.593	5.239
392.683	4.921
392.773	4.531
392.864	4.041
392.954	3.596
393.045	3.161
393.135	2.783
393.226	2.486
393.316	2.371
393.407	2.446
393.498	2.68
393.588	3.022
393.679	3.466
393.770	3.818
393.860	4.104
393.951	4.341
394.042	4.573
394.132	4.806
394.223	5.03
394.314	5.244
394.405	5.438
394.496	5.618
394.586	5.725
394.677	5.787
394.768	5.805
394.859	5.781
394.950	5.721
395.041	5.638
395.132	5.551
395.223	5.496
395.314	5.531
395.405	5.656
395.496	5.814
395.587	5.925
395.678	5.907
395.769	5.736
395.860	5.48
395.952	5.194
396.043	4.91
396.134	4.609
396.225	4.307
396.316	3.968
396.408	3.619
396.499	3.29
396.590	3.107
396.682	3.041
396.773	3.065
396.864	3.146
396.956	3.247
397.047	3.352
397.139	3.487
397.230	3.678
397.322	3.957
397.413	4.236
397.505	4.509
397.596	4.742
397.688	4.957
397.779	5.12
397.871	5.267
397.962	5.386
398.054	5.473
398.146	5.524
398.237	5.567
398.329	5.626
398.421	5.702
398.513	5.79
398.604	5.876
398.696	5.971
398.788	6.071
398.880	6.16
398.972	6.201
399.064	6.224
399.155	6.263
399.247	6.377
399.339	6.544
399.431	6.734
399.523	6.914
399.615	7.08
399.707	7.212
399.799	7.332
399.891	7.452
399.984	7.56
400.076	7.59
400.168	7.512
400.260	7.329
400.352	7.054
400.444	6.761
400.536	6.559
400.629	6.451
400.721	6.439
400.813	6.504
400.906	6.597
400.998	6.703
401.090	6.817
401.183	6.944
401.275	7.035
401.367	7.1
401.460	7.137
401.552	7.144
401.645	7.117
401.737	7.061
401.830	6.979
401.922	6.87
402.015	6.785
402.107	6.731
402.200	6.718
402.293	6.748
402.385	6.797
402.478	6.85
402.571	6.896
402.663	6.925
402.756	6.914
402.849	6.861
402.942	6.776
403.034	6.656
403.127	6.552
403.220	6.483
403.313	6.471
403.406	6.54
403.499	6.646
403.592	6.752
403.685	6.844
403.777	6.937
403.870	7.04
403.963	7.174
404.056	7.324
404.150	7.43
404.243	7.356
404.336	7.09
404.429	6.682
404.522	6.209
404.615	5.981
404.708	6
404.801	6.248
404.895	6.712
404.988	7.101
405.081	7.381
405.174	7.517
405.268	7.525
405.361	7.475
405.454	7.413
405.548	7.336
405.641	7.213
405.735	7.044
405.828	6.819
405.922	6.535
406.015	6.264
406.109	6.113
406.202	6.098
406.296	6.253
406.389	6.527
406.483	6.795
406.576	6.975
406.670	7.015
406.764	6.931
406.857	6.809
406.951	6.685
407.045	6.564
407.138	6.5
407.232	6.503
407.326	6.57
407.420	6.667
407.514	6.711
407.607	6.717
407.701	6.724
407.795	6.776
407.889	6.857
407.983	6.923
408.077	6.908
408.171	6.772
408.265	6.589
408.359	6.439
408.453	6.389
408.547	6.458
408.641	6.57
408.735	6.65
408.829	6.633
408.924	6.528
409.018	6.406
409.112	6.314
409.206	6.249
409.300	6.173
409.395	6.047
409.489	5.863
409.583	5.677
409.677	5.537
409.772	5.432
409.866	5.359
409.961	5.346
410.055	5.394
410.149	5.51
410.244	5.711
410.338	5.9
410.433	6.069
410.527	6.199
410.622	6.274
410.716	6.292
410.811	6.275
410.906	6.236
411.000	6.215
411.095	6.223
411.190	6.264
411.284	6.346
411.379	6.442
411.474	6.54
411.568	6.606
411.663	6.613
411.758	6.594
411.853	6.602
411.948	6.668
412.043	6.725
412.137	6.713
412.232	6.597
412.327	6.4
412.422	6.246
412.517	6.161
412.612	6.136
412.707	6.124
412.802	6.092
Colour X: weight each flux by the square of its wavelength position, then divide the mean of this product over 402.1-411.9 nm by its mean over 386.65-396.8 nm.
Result 1.46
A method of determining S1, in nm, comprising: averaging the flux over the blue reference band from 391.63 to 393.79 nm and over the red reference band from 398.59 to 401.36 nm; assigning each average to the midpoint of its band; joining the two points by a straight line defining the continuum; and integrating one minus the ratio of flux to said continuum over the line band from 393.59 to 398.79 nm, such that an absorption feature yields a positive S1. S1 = 0.57 nm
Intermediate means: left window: 4.33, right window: 6.76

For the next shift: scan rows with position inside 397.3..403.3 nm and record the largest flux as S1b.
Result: 7.59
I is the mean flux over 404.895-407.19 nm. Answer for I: 6.87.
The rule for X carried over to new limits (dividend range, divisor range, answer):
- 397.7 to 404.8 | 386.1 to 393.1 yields 1.39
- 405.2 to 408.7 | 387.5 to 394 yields 1.55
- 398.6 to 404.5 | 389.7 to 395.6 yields 1.42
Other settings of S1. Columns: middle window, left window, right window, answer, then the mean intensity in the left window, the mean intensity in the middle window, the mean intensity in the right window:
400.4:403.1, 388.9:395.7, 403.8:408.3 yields -0.26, 4.97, 6.82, 6.81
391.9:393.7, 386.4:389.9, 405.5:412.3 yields 0.33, 4.73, 4.17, 6.42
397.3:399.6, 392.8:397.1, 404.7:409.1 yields -0.26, 4.41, 5.69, 6.74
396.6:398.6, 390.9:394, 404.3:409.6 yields 0.33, 4.7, 4.52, 6.65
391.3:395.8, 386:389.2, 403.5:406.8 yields 0.51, 4.88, 4.92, 6.86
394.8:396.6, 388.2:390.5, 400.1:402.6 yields 0.20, 4.52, 5.11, 6.88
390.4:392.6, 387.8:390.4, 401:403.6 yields -0.37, 4.49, 5.73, 6.83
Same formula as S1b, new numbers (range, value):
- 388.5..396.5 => 6.145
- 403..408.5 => 7.525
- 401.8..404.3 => 7.43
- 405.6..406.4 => 7.213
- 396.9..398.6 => 5.79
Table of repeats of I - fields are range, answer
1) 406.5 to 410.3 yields 6.37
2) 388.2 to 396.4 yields 4.89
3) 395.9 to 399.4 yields 4.84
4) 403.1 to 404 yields 6.75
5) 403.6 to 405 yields 6.8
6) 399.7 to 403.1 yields 6.94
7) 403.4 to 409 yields 6.77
